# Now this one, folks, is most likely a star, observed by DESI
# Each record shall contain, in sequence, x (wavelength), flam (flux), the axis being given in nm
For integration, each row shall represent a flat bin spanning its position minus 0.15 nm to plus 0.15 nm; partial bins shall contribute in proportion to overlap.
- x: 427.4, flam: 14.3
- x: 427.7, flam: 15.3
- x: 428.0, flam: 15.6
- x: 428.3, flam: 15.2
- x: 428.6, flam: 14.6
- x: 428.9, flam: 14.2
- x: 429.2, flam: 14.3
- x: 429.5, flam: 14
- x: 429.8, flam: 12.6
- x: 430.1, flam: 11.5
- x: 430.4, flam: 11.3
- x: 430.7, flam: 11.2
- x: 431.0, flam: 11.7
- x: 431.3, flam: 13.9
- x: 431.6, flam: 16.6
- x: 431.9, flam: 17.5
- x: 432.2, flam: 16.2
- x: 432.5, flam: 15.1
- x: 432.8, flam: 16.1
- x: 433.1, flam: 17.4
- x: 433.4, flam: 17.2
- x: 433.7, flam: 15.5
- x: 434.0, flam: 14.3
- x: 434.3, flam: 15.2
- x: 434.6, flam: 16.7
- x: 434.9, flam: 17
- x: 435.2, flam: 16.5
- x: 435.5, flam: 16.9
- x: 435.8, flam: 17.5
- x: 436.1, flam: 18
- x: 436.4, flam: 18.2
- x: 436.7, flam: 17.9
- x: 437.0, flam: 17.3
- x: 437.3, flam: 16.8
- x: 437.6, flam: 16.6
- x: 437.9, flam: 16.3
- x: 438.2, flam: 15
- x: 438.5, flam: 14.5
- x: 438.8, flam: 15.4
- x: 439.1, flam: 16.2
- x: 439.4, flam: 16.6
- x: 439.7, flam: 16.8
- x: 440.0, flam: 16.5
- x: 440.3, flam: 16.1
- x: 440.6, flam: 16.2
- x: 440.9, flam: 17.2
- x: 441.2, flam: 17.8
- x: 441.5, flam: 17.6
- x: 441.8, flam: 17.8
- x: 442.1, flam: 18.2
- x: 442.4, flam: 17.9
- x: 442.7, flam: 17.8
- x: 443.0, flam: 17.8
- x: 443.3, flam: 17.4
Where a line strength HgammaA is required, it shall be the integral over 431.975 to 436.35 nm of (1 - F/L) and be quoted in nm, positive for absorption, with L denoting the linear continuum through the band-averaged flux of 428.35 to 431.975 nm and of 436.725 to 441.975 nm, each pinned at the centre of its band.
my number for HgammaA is -0.47 nm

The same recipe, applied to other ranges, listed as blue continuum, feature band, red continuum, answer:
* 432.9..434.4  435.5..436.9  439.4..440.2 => -0.13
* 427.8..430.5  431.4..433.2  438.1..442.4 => -0.22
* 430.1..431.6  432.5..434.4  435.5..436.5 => -0.11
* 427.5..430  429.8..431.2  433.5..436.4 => 0.31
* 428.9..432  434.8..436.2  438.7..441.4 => -0.19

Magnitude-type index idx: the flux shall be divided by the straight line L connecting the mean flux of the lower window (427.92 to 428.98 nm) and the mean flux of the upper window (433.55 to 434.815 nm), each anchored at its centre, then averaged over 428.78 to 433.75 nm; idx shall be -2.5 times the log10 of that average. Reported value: 0.05 mag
